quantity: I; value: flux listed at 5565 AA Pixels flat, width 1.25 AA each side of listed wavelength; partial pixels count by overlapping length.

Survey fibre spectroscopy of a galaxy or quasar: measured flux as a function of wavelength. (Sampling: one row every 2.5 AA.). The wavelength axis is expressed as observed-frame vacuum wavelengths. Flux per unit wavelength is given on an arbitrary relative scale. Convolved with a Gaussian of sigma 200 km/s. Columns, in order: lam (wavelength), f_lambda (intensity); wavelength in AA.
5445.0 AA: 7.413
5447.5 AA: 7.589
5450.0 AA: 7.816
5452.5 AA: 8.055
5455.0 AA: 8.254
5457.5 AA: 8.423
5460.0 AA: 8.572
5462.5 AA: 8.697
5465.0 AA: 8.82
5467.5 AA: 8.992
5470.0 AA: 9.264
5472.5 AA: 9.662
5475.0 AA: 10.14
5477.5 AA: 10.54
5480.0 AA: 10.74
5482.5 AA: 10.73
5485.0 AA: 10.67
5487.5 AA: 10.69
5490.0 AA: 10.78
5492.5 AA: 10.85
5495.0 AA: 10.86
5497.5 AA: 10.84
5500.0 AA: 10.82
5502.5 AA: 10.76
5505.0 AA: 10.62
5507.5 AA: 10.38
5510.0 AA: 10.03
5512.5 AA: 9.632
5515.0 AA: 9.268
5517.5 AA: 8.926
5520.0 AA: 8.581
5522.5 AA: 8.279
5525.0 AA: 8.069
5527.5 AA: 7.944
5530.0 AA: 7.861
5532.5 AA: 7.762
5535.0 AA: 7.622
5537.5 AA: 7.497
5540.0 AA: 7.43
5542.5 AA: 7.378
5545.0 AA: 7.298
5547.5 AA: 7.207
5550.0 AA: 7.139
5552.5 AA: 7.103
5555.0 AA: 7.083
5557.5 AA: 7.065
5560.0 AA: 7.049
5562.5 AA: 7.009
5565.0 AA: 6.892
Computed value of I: 6.892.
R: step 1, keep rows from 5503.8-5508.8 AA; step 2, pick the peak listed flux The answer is 10.62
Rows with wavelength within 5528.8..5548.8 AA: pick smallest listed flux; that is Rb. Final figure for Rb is 7.207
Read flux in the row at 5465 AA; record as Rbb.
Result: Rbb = 8.82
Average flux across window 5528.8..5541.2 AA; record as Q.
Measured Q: 7.63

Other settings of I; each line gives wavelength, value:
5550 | 7.139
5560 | 7.049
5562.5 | 7.009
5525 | 8.069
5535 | 7.622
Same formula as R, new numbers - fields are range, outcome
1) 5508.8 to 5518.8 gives 10.03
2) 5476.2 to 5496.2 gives 10.86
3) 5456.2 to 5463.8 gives 8.697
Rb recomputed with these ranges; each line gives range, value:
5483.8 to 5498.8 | 10.67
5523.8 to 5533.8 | 7.762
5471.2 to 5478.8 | 9.662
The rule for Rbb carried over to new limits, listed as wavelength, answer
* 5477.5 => 10.54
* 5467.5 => 8.992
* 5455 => 8.254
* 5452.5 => 8.055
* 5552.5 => 7.103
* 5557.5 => 7.065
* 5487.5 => 10.69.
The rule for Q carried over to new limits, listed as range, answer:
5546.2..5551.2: 7.17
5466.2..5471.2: 9.12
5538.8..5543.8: 7.4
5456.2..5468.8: 8.7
